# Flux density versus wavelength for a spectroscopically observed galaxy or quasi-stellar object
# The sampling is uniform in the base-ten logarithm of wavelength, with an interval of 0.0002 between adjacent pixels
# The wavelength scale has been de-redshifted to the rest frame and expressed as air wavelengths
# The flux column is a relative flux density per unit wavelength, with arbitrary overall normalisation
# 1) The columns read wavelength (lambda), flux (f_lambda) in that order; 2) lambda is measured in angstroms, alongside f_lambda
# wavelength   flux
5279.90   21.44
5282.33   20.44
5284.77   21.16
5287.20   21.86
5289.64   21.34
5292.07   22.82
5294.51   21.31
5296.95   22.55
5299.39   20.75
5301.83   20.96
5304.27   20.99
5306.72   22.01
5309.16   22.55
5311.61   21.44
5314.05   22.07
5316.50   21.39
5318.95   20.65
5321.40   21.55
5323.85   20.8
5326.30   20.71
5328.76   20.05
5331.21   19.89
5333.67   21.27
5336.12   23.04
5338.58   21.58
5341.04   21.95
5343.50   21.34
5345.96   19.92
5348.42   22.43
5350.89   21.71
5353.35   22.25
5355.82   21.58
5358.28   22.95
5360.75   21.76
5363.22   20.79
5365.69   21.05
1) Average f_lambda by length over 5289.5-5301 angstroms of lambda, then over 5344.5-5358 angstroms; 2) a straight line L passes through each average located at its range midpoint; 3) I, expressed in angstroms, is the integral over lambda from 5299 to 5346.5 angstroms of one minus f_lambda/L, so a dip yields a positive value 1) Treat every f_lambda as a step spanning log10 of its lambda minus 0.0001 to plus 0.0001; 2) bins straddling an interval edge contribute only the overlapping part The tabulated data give 1.0 angstroms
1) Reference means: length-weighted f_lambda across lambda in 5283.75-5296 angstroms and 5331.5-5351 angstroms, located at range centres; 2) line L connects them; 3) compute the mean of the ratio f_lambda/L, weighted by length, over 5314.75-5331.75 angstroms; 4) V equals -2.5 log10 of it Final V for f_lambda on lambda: 0.04 mag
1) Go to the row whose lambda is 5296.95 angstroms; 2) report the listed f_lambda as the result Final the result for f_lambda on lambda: 22.55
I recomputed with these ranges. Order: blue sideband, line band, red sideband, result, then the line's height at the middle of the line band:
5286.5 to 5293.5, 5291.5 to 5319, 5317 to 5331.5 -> -0.3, 21.4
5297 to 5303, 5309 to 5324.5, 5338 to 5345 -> -0.1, 21.3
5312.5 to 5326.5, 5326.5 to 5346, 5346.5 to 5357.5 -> 0.4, 21.6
